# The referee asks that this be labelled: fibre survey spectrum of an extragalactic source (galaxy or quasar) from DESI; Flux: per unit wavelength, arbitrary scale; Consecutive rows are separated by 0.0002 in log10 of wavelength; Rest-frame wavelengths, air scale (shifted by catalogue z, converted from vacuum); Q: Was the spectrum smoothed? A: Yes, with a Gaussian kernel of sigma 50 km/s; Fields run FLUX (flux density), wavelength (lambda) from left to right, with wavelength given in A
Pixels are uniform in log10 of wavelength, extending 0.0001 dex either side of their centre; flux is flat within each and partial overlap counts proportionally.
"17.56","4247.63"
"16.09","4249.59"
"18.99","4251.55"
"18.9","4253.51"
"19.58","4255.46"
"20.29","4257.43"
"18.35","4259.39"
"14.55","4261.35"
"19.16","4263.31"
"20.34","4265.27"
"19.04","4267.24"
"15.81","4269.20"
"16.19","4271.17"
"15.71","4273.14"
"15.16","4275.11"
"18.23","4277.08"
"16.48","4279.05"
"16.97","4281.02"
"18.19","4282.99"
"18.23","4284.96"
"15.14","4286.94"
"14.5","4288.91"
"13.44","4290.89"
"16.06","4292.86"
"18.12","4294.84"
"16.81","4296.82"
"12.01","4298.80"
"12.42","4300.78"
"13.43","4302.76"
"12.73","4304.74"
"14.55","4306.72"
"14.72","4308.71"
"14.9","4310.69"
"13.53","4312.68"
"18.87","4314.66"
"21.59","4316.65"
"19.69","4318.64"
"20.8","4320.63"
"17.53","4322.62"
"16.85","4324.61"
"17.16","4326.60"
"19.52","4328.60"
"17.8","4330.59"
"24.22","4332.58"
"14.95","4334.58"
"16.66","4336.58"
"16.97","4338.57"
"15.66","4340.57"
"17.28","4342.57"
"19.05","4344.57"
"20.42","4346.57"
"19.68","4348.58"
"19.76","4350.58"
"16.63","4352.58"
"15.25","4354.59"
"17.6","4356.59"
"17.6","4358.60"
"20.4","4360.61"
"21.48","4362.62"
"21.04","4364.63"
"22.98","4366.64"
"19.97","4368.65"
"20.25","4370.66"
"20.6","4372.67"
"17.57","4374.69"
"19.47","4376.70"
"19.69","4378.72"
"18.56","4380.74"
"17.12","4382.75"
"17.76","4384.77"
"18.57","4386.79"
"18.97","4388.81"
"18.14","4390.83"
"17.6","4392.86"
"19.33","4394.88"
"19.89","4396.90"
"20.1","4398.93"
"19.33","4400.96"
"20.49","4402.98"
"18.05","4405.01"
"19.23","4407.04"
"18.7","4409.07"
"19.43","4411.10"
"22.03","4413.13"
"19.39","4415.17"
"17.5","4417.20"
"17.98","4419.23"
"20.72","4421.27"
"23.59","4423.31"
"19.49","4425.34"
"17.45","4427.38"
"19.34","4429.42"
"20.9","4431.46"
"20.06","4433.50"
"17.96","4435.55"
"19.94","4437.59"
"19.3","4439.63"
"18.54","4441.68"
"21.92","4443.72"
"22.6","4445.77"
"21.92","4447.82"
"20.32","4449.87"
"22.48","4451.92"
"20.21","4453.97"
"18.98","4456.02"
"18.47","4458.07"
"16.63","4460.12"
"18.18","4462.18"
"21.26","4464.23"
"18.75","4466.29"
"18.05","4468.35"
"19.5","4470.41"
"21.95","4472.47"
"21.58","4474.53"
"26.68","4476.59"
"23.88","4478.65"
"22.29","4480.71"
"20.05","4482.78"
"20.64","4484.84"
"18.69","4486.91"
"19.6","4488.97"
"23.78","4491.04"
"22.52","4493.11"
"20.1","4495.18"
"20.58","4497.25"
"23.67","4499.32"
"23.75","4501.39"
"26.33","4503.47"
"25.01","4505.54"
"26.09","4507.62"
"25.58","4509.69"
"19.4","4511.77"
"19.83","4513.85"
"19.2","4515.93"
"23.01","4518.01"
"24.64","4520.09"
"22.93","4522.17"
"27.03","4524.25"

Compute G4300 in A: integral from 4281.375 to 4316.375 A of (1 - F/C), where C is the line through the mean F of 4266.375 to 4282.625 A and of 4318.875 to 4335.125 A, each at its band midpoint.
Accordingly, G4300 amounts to 4.6 A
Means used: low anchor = 16.7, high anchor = 18.8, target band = 15.3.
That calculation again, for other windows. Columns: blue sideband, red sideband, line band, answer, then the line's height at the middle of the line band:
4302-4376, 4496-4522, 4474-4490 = 0.4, 22.3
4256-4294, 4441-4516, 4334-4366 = 0.6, 18.6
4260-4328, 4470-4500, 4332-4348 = -0.3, 17.7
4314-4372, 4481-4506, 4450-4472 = 2.0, 21.3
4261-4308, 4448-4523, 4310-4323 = -1.1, 16.9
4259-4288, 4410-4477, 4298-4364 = 2.8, 18.1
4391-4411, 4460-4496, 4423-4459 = -0.1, 20.1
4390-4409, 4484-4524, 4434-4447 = 0.2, 20.4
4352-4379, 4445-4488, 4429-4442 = 0.5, 20.2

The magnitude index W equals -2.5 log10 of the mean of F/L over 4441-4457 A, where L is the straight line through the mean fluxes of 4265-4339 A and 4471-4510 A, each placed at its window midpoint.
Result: 0.02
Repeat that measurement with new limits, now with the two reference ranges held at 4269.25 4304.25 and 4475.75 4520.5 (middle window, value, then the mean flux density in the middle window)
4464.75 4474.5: 0.090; 19.8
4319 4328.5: -0.091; 18.3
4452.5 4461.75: 0.131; 18.7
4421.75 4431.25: 0.004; 20.1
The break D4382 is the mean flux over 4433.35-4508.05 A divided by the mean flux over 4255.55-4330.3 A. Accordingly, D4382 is 1.3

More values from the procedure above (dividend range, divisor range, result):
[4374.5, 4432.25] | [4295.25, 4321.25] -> 1.21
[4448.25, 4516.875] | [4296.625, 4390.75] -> 1.19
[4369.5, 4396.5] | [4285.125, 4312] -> 1.28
